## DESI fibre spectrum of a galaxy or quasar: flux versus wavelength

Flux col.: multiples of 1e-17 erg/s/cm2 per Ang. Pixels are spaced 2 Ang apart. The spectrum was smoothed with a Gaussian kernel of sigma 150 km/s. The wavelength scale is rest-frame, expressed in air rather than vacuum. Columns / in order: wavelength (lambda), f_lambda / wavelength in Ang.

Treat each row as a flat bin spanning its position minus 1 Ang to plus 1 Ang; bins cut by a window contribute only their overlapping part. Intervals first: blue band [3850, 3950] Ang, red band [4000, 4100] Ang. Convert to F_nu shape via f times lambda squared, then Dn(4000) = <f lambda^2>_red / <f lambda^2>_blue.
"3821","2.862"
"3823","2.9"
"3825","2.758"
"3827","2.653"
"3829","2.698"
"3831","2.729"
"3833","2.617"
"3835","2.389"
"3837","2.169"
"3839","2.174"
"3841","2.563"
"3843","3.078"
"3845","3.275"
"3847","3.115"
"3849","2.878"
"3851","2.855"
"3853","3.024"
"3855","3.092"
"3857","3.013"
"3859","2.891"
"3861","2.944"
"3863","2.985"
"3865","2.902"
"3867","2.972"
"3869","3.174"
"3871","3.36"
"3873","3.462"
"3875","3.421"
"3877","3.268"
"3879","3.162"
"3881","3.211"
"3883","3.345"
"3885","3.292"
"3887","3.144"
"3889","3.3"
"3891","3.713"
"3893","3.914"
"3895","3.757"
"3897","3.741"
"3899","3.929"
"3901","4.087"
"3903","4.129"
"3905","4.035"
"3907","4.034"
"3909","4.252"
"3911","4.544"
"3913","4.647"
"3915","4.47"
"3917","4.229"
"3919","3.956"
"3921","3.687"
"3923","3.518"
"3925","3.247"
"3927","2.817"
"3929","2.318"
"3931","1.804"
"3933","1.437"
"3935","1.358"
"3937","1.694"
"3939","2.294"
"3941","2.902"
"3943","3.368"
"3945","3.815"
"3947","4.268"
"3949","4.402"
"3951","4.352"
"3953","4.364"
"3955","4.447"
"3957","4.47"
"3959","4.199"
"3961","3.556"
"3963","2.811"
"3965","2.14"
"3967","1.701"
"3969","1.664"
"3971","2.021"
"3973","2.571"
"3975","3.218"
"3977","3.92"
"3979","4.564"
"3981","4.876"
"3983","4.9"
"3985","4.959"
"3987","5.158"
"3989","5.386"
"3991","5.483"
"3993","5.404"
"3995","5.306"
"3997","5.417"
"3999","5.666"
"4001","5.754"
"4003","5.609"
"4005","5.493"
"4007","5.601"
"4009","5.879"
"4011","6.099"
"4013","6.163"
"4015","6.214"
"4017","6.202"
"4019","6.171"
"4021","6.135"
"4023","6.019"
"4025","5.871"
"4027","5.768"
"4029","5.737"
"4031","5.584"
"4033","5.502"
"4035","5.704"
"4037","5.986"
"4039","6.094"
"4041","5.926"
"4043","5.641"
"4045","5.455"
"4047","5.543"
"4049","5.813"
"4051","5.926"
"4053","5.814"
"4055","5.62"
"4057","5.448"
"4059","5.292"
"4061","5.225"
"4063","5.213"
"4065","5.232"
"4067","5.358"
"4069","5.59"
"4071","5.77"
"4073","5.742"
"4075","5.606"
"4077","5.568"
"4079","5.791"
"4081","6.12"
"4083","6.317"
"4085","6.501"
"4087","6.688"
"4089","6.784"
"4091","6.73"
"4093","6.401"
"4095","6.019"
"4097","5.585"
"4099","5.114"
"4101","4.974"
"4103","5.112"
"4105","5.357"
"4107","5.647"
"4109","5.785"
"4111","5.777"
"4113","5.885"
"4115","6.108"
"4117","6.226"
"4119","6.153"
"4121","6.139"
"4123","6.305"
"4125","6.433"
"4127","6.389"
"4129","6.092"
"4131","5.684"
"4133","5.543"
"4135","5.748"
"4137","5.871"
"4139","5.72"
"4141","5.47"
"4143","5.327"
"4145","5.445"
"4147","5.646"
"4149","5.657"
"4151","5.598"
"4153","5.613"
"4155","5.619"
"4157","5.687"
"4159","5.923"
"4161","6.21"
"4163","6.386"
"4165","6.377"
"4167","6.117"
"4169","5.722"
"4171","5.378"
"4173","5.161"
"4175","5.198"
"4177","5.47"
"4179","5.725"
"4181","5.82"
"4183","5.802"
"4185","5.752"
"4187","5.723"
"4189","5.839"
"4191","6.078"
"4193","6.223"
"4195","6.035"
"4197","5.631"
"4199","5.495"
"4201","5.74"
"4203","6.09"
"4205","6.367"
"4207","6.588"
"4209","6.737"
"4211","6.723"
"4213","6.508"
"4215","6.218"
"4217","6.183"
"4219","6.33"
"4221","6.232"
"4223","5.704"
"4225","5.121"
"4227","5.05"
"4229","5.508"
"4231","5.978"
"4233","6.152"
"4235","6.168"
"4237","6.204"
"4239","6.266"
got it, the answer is 1.88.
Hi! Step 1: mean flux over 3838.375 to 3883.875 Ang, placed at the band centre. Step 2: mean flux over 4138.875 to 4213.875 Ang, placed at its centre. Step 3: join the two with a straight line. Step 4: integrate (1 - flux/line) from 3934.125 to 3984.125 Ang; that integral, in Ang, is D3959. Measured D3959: 7.3 Ang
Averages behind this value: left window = 3.06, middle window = 3.36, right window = 5.86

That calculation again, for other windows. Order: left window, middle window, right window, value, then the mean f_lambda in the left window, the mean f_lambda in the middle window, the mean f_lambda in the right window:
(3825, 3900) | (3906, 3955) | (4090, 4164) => 4.5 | 3.08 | 3.43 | 5.82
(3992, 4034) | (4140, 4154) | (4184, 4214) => 1.1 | 5.79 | 5.54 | 6.1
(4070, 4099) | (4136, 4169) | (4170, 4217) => 1.1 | 6.08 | 5.79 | 5.93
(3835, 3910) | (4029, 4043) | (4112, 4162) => -2.6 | 3.28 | 5.78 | 5.86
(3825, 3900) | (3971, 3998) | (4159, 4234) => -3.1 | 3.08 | 4.61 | 5.93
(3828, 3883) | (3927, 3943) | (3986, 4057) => 8.1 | 2.95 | 2.11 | 5.74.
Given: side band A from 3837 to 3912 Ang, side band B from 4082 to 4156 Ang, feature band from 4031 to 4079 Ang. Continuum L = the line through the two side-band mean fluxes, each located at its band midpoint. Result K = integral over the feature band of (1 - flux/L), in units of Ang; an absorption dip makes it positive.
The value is -3.8 Ang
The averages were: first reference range 3.34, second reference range 5.88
